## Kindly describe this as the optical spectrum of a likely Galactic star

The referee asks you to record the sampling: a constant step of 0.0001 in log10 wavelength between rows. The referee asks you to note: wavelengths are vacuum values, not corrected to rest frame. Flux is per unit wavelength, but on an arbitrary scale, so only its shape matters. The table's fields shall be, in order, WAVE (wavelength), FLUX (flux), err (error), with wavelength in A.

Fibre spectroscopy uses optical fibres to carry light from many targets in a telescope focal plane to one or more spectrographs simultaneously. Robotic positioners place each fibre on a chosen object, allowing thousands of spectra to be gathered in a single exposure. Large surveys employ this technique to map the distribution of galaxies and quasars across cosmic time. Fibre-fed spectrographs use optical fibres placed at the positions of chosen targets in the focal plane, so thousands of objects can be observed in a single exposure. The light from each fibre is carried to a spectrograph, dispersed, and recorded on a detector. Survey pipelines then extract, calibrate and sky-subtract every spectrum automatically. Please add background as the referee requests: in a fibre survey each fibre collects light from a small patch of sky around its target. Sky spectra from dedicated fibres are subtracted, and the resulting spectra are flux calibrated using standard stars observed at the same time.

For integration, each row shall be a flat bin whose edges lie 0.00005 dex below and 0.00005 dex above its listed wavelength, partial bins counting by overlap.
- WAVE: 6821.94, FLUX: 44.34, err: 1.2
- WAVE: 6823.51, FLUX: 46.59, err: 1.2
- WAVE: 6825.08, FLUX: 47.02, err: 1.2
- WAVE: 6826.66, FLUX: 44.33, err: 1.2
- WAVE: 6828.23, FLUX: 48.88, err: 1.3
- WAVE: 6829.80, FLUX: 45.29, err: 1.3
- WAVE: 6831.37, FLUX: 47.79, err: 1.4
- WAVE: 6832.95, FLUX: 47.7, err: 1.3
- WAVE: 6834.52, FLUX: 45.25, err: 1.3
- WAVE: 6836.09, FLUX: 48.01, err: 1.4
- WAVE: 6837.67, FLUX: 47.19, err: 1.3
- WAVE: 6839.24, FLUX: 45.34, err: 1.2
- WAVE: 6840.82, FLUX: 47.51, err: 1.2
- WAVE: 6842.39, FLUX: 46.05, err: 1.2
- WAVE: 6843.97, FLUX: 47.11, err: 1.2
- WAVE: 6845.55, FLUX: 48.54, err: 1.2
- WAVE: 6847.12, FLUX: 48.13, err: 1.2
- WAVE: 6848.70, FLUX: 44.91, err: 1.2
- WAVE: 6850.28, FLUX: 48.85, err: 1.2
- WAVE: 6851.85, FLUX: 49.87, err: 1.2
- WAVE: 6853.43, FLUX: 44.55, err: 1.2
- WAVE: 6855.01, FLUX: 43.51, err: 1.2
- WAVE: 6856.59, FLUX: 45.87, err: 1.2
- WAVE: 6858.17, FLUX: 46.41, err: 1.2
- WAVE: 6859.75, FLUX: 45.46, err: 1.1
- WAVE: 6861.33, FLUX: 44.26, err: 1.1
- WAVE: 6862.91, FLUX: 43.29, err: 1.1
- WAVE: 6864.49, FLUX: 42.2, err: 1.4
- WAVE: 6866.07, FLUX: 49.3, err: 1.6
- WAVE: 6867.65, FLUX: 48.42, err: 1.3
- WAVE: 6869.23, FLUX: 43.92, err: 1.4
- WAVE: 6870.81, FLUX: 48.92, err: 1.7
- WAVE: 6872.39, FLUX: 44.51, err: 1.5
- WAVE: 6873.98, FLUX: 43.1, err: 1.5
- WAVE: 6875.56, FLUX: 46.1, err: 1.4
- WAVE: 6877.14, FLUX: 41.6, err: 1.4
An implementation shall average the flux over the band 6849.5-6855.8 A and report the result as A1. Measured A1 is 46.7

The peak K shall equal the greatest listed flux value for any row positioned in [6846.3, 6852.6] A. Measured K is 49.87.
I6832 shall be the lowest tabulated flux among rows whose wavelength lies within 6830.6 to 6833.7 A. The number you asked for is 47.7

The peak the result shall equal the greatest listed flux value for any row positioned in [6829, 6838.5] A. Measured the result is 48.01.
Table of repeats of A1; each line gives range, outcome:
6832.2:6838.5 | 47.1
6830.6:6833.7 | 47.6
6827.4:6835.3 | 47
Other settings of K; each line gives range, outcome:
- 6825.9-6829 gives 48.88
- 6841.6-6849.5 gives 48.54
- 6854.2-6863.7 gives 46.41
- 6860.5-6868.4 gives 49.3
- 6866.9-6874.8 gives 48.92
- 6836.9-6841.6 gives 47.51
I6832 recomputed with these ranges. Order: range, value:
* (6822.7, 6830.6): 44.33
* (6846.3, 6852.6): 44.91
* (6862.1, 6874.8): 42.2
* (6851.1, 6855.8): 43.51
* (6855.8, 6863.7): 43.29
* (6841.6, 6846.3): 46.05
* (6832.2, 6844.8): 45.25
